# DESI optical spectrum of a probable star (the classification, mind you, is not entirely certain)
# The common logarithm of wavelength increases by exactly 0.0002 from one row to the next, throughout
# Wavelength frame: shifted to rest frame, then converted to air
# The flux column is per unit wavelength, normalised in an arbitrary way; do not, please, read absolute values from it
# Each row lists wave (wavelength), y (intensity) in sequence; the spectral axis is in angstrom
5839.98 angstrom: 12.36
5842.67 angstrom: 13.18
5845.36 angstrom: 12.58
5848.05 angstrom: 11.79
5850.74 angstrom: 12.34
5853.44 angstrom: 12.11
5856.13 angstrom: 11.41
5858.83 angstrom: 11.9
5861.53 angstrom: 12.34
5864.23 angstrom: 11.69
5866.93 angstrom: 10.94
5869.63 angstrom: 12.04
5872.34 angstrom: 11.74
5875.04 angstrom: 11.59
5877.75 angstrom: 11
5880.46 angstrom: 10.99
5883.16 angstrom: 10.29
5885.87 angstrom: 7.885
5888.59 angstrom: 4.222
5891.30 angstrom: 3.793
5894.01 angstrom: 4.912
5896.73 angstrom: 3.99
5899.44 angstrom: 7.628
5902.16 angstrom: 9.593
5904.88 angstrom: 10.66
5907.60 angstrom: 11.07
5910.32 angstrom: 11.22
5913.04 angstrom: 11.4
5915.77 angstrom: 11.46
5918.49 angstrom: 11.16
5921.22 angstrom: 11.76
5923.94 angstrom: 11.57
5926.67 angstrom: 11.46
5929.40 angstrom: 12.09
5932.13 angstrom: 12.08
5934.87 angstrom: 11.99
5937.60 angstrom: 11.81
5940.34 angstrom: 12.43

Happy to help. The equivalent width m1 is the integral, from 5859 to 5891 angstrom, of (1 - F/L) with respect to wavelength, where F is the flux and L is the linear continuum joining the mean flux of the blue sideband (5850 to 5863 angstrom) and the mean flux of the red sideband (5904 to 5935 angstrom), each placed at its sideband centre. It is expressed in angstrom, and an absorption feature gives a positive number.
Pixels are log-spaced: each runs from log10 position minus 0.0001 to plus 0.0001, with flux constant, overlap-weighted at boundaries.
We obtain 4.3 angstrom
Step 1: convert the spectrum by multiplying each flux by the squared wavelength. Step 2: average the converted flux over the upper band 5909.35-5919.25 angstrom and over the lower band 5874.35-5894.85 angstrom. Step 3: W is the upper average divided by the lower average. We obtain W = 1.42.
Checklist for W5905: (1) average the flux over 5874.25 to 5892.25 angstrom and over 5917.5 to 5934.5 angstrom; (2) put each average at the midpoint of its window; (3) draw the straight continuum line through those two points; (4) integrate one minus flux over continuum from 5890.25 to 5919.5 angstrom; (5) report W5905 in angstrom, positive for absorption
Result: 4.17 angstrom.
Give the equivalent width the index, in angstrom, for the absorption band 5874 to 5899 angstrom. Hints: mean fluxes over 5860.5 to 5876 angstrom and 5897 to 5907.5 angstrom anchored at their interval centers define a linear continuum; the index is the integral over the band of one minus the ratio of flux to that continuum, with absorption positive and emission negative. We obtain 6.8 angstrom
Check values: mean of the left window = 11.7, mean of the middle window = 7.58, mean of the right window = 8.96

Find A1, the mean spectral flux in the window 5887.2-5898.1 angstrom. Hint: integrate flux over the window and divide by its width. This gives 4.24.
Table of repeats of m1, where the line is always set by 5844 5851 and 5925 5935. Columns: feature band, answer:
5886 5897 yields 6.7 angstrom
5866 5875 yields 0.4 angstrom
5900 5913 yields 1.6 angstrom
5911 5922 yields 0.5 angstrom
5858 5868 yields 0.4 angstrom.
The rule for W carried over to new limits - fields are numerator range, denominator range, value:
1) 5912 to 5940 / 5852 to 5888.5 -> 1.09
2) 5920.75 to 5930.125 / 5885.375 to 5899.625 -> 2.33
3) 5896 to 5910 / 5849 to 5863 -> 0.76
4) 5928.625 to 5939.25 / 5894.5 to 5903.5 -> 1.77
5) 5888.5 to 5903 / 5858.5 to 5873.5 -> 0.49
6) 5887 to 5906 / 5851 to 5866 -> 0.54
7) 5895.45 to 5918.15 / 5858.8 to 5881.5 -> 0.85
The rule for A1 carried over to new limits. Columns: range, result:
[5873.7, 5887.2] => 10.4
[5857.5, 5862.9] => 12.1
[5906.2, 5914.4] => 11.2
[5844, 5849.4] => 12.2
